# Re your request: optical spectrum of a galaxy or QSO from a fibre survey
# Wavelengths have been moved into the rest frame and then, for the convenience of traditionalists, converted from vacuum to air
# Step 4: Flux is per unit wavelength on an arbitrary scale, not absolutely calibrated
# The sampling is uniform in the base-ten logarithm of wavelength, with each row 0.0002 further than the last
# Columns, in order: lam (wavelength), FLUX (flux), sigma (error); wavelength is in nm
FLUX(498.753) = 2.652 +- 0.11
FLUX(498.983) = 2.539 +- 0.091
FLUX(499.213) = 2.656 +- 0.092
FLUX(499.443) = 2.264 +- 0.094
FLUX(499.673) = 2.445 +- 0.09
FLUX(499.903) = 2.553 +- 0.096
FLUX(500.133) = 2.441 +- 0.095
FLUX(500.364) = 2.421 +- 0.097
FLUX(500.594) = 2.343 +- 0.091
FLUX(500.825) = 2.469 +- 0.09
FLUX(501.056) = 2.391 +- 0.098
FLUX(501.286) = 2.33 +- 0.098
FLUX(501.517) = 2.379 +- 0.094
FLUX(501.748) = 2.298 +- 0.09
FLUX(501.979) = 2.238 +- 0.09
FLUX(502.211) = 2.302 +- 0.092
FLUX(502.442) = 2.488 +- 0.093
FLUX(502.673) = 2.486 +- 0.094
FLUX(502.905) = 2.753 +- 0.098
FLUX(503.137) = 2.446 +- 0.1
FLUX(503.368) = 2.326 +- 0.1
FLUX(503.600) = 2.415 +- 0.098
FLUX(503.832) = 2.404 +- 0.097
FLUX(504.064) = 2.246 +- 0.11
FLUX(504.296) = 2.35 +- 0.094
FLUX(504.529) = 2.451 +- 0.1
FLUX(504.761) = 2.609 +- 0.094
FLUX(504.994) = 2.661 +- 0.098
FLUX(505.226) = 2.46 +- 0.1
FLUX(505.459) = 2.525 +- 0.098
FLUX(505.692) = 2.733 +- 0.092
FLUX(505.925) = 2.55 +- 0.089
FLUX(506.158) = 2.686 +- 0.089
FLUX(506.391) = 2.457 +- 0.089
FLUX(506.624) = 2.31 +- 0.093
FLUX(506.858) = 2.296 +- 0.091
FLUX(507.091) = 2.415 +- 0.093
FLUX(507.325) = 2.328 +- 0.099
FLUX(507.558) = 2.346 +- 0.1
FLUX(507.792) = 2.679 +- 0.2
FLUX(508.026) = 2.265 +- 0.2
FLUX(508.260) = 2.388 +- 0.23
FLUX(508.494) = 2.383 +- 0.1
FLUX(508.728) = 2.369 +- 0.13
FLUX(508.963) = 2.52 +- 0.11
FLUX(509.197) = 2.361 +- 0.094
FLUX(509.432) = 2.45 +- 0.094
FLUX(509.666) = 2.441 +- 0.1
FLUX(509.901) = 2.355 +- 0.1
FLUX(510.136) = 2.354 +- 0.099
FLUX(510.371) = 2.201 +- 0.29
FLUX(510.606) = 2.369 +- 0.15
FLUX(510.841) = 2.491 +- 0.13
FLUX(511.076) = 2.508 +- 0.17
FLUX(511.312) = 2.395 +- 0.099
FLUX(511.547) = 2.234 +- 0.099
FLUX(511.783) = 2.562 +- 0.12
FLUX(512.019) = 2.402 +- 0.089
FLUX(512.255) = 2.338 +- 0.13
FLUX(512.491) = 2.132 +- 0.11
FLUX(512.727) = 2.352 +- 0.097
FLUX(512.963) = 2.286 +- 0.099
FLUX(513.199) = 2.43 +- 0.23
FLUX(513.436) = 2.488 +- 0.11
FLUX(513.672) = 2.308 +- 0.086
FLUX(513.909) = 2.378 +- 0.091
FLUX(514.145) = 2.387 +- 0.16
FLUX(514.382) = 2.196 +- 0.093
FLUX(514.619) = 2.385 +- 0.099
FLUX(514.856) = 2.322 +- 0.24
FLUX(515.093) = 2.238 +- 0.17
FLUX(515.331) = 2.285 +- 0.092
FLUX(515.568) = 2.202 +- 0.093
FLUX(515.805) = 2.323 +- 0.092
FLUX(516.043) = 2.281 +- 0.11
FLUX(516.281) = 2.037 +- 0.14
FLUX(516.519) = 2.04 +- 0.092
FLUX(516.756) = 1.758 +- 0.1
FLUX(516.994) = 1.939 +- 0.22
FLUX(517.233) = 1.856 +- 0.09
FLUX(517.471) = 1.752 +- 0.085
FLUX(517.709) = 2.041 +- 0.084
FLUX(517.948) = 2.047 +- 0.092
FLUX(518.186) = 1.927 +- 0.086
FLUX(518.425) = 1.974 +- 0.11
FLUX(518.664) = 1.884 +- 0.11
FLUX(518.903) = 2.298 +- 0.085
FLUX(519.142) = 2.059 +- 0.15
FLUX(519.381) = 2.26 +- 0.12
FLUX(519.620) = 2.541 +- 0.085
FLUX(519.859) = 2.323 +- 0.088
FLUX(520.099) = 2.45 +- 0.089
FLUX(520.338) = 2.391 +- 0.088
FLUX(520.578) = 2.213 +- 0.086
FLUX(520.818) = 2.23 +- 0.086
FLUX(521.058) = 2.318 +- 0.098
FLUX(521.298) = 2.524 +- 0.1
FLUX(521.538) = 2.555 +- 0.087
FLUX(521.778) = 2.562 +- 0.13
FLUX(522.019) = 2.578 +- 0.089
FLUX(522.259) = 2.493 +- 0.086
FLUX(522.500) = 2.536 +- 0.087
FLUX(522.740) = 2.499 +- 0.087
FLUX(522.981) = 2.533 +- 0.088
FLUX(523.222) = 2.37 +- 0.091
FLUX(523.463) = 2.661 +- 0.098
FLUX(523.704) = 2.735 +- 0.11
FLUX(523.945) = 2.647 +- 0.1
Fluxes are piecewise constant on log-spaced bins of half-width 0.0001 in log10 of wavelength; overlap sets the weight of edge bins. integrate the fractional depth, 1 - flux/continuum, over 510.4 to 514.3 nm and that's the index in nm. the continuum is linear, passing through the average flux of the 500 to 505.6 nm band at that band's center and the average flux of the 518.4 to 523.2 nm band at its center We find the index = 0.04 nm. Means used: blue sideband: 2.43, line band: 2.37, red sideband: 2.37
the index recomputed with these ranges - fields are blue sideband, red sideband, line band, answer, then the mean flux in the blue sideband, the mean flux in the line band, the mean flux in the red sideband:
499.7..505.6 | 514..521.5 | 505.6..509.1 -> -0.135 nm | 2.43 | 2.45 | 2.18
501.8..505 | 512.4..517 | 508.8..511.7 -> -0.091 nm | 2.43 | 2.39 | 2.25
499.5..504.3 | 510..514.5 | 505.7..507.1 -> -0.054 nm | 2.41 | 2.48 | 2.36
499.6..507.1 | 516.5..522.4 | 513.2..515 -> -0.055 nm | 2.45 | 2.36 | 2.21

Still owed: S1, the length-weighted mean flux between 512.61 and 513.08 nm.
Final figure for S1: 2.32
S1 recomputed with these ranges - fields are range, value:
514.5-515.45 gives 2.31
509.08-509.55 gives 2.41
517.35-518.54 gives 1.95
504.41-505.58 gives 2.54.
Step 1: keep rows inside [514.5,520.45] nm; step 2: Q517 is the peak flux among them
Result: 2.541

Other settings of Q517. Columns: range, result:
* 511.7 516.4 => 2.562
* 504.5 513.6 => 2.733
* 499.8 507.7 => 2.753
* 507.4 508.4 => 2.679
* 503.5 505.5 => 2.661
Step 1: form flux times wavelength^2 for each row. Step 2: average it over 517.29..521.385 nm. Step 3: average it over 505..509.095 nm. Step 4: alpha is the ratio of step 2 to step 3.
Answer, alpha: 0.93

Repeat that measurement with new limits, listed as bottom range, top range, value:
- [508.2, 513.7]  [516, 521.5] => 0.93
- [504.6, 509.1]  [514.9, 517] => 0.90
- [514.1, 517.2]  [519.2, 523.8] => 1.16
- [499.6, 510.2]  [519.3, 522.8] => 1.06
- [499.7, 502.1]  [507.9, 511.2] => 1.04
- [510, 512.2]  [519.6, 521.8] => 1.04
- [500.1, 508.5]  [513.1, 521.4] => 0.95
